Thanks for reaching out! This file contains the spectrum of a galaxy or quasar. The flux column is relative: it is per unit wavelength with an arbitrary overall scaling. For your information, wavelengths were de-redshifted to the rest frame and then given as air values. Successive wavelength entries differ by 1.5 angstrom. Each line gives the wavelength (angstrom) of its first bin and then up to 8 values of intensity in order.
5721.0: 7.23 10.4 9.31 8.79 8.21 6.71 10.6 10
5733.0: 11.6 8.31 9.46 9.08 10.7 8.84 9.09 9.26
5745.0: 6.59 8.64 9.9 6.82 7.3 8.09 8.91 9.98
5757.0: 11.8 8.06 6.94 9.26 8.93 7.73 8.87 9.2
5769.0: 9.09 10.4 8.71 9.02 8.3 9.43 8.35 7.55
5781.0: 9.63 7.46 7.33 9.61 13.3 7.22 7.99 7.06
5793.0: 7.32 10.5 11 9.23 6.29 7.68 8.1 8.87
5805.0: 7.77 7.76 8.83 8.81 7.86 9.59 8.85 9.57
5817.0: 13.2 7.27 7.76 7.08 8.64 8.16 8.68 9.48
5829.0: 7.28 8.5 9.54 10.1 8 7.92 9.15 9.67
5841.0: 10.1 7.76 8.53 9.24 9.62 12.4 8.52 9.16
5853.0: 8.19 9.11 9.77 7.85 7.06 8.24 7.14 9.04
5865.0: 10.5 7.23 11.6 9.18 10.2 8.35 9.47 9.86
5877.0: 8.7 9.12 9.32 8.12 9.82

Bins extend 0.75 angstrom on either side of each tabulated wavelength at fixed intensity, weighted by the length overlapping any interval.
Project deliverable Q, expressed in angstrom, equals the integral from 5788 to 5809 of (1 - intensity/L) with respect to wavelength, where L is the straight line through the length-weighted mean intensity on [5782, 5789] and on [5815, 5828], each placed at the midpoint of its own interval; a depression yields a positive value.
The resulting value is 1.7 angstrom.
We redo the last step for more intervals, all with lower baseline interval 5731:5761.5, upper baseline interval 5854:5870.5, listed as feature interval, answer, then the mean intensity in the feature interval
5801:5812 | 0.72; 8.3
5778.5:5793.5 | 0.76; 8.46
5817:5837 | 0.75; 8.53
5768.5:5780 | 0.06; 8.88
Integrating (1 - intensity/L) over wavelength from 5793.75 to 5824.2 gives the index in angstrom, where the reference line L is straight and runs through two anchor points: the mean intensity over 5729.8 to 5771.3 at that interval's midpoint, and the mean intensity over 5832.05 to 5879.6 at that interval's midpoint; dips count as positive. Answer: 1.1 angstrom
